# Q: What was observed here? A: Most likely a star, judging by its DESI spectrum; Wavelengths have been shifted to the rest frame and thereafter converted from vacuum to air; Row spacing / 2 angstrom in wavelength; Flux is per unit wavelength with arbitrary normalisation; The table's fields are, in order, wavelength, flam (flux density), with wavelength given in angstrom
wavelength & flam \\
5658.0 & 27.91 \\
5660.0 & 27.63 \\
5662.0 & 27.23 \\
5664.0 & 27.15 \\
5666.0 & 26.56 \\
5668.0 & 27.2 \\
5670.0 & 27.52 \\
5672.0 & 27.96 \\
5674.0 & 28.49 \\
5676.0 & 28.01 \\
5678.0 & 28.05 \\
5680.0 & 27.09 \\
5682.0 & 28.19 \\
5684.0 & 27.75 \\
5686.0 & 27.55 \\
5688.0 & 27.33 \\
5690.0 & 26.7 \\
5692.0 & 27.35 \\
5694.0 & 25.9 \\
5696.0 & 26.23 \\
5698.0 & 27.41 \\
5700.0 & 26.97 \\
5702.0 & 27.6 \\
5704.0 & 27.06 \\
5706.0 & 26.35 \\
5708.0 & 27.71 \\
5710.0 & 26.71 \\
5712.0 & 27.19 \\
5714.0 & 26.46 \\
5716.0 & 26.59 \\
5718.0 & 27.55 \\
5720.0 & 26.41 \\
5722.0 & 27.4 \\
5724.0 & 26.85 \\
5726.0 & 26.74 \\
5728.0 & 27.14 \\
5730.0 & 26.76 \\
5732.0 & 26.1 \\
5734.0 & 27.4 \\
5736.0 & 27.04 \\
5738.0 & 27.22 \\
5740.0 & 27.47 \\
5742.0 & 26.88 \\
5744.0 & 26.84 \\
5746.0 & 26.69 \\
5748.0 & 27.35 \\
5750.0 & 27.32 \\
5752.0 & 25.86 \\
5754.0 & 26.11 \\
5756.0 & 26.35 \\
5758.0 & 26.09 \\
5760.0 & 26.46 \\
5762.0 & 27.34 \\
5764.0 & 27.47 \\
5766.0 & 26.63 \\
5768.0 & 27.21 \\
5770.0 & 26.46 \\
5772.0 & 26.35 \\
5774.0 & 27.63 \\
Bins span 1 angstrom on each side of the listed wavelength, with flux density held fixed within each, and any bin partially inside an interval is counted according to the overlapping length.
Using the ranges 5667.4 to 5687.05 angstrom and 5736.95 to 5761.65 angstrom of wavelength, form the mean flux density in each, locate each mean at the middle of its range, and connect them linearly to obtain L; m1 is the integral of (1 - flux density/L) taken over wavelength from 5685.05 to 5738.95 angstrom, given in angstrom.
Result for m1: 0.65 angstrom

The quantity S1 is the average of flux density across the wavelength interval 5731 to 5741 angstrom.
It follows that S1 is 27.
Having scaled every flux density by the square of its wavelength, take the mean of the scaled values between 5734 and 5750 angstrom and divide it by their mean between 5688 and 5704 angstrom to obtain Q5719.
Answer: 1.02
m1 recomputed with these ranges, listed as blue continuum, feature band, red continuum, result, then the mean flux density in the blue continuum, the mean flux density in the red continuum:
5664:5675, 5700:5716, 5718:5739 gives 0.09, 27.5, 26.9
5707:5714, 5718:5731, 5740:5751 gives 0.07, 27.1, 27.1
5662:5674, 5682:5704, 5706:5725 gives 0.02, 27.4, 27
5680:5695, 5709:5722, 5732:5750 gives 0.14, 27.2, 27.1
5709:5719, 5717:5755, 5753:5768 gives -0.15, 26.9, 26.7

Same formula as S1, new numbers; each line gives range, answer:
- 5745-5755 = 26.7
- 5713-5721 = 26.8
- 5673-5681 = 27.9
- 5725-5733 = 26.7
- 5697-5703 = 27.3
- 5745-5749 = 27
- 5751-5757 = 26.1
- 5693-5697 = 26.1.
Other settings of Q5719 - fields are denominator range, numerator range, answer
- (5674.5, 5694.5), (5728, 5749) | 1.00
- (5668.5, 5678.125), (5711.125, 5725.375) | 0.98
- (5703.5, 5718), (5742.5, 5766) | 1.01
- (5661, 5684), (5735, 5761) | 1.00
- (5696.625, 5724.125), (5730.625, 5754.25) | 1.01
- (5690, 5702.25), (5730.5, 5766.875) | 1.02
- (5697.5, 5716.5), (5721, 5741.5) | 1.01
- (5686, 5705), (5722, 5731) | 1.01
